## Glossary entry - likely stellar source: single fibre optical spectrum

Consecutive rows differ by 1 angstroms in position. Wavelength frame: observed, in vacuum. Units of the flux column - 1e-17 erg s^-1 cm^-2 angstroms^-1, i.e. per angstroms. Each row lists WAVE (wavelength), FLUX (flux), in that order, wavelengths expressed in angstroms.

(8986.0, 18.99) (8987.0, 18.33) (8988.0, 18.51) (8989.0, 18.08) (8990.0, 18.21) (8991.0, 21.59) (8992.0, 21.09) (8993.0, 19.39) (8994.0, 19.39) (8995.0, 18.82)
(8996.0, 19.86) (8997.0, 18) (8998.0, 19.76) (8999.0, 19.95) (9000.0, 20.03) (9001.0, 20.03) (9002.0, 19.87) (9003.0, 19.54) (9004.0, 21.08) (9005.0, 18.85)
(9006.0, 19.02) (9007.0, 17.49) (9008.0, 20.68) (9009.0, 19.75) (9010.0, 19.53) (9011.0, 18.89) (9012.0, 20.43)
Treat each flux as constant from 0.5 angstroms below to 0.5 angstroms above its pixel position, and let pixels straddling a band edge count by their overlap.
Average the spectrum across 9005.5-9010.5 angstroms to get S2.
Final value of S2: 19.3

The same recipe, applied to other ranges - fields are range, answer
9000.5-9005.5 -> 19.9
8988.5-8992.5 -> 19.7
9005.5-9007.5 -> 18.3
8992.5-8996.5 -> 19.4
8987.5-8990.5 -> 18.3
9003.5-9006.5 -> 19.7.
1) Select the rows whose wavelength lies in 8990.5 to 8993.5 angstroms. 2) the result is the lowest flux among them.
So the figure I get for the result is 19.39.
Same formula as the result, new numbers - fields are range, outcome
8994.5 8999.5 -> 18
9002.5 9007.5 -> 17.49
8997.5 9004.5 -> 19.54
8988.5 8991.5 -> 18.08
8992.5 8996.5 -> 18.82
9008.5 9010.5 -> 19.53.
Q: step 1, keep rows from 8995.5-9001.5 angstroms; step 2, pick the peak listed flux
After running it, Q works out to 20.03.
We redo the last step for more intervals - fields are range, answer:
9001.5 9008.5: 21.08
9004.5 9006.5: 19.02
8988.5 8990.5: 18.21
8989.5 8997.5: 21.59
